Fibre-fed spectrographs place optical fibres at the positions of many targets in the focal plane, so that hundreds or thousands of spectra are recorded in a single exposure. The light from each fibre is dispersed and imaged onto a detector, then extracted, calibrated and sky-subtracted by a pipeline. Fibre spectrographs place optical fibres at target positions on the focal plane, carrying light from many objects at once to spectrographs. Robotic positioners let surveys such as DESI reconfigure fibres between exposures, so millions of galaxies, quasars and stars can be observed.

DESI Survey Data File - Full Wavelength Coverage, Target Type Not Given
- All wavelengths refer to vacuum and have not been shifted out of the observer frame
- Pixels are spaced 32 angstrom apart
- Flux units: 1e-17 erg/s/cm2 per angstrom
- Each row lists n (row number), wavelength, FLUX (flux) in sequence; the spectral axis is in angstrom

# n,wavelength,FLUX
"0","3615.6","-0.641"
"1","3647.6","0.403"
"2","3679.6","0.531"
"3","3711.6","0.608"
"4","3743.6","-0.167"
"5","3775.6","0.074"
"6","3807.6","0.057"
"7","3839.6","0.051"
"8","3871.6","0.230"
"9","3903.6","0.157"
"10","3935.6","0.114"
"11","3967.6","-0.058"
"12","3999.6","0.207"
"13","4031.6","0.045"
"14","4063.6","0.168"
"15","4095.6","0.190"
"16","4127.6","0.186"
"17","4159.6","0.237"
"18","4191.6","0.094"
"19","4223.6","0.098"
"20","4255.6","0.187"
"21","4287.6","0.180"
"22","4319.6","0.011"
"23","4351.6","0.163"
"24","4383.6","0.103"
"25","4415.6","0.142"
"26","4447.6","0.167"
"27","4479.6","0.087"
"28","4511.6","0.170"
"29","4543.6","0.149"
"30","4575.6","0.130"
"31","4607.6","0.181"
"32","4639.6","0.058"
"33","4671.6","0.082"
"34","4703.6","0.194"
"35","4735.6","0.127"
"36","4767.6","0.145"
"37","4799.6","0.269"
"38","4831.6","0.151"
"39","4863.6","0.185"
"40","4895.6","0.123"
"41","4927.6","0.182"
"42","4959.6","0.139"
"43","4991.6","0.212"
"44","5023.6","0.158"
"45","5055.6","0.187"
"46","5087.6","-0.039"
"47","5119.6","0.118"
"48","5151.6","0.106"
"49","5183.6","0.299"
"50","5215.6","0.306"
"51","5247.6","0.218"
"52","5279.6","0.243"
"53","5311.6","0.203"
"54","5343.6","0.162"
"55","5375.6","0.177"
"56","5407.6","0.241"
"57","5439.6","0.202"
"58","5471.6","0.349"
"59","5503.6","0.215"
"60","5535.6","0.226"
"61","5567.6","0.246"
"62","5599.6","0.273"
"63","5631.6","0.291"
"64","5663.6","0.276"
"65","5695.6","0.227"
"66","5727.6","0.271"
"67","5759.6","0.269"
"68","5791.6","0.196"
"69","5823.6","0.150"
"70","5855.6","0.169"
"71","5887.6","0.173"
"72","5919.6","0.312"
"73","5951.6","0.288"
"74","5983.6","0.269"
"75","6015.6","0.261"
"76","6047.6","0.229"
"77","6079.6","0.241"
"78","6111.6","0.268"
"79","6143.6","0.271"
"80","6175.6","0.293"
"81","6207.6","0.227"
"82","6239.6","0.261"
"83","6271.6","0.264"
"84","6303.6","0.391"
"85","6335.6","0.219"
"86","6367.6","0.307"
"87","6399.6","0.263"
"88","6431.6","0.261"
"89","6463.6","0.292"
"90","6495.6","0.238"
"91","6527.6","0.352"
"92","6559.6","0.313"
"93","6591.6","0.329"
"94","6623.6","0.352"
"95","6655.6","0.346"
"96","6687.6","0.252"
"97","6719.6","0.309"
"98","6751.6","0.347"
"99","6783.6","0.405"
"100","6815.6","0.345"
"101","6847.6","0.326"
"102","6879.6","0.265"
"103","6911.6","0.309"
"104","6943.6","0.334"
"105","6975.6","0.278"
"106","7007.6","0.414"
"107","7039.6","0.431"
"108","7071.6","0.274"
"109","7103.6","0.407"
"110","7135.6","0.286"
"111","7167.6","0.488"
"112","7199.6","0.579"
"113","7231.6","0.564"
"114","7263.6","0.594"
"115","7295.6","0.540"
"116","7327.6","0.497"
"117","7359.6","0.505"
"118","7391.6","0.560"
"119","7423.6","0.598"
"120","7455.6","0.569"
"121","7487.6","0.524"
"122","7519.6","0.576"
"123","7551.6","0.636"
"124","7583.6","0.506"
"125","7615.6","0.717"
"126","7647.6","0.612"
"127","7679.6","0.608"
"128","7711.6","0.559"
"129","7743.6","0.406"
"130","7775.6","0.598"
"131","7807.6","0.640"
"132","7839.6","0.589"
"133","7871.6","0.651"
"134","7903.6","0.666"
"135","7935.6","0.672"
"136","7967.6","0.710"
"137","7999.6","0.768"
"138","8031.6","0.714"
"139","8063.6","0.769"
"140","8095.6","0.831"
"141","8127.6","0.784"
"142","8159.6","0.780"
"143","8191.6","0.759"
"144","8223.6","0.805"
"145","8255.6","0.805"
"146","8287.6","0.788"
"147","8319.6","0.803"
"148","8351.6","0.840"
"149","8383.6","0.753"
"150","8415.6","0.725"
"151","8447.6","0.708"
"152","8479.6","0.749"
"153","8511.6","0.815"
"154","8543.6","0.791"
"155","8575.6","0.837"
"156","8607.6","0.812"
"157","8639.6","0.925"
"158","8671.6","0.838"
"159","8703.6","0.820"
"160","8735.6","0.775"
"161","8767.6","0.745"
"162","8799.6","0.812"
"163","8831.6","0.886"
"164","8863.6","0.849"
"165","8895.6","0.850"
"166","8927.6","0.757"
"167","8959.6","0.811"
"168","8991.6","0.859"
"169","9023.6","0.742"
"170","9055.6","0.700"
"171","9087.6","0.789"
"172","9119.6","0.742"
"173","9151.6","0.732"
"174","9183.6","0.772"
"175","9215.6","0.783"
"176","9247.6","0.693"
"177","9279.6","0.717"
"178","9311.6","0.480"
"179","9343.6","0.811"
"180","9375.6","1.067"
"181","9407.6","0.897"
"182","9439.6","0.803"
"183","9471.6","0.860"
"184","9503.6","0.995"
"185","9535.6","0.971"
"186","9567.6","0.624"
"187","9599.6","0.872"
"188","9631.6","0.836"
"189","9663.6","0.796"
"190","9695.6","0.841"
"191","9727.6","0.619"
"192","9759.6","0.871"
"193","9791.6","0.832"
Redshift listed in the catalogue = 0.80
